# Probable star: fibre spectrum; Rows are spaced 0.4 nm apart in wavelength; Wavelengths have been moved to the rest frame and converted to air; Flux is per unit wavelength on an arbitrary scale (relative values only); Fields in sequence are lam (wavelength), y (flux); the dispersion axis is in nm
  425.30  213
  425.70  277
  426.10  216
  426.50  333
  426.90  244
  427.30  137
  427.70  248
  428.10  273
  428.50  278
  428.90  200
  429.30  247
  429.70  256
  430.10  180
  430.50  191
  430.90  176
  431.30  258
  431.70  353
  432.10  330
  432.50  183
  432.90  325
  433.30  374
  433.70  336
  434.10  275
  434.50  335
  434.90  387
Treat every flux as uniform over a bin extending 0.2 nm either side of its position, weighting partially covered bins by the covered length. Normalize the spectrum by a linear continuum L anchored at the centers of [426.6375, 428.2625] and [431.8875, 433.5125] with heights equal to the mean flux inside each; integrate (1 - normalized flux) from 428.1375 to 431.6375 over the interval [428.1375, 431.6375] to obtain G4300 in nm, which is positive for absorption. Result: 0.42 nm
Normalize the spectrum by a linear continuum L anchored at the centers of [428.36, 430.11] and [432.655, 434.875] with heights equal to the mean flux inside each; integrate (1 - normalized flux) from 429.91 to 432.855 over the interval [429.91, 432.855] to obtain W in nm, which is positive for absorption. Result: 0.41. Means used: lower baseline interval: 236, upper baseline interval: 331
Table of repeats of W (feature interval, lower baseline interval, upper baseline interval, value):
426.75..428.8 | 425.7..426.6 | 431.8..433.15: 0.30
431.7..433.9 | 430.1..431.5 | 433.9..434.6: -0.46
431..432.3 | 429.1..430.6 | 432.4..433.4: -0.18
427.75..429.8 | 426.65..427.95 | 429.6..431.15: -0.41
